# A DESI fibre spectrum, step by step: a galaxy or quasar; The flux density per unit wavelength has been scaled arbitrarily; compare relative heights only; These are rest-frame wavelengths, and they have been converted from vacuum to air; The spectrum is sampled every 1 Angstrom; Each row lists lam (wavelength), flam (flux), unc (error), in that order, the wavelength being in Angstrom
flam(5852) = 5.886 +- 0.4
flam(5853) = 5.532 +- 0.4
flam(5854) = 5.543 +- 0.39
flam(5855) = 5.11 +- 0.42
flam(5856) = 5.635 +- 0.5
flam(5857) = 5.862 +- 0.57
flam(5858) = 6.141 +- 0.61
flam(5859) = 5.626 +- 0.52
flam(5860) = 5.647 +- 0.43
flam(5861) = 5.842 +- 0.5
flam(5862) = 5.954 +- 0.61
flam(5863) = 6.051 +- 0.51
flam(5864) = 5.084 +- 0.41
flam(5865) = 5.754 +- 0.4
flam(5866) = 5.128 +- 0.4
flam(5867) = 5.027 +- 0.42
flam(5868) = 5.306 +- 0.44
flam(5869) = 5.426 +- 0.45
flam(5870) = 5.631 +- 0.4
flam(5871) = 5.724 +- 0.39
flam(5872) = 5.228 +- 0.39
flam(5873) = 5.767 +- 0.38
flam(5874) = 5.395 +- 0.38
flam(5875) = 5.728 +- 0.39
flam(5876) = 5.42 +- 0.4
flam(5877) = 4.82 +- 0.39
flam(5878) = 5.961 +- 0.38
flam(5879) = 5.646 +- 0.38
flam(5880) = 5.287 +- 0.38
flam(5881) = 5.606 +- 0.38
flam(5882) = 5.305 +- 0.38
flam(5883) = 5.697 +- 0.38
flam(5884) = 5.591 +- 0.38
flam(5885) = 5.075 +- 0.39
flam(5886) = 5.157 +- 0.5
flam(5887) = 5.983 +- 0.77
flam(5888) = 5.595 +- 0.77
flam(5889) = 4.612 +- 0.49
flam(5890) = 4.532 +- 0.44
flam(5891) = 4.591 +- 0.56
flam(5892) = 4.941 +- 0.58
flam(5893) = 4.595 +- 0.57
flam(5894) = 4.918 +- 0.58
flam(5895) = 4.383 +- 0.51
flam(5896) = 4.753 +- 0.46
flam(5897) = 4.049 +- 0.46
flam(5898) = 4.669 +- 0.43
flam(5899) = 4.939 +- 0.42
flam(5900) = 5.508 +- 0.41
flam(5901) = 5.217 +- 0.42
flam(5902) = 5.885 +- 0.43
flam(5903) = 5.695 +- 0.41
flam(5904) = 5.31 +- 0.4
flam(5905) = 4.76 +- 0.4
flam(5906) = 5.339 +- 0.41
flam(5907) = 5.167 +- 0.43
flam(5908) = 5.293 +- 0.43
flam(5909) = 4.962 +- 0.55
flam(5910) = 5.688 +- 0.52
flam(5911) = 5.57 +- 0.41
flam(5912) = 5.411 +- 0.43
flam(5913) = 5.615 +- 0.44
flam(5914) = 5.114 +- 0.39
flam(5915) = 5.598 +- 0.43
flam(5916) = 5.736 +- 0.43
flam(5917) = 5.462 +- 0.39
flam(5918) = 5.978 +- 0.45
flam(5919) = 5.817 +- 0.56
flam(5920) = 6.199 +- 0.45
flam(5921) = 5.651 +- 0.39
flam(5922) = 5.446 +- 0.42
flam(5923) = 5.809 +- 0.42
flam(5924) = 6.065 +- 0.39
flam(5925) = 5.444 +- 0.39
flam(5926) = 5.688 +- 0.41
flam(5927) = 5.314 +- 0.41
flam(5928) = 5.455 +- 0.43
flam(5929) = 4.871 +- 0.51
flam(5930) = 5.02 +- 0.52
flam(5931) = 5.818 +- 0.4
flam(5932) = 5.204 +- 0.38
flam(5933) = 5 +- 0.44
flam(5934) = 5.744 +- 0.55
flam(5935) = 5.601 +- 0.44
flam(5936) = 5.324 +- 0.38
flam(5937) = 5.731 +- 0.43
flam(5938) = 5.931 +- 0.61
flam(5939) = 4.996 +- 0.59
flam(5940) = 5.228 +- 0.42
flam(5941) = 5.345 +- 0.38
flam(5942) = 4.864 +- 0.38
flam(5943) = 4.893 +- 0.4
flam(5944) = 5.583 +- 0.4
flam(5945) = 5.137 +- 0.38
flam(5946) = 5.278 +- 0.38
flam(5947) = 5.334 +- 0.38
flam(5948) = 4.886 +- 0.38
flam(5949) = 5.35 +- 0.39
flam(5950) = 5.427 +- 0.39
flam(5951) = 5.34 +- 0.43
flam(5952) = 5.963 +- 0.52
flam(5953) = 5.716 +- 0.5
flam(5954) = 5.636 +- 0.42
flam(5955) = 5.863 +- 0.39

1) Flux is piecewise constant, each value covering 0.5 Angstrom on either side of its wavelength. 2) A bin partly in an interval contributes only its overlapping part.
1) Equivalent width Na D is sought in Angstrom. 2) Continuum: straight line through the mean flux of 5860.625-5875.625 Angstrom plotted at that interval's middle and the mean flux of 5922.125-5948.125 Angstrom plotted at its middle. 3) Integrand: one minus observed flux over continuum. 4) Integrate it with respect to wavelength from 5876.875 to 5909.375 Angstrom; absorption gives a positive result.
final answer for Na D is 1.9 Angstrom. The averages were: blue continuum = 5.53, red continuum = 5.38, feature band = 5.15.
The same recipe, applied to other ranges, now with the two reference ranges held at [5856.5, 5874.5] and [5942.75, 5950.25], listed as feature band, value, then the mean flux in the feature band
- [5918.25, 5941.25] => -0.87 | 5.52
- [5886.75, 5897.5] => 1.35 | 4.79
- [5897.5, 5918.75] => 0.09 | 5.38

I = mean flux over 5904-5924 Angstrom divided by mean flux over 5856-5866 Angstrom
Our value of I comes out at 0.96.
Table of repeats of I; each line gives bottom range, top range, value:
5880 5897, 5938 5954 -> 1.05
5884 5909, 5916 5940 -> 1.10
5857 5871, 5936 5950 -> 0.94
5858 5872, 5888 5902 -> 0.87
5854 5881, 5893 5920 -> 0.95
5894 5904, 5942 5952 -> 1.05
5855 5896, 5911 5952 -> 1.01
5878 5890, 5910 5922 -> 1.05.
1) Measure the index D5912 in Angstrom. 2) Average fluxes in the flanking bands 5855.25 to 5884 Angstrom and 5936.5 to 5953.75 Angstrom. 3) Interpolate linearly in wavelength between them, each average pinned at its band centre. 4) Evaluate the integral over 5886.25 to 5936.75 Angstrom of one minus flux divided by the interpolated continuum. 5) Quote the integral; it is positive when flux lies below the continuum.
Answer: 1.3 Angstrom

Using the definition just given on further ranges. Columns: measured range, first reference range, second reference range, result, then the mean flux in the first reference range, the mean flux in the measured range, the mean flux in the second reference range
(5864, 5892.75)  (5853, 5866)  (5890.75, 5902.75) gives -0.4 Angstrom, 5.66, 5.34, 4.89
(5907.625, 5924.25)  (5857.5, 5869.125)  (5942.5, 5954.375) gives -0.5 Angstrom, 5.59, 5.61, 5.38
